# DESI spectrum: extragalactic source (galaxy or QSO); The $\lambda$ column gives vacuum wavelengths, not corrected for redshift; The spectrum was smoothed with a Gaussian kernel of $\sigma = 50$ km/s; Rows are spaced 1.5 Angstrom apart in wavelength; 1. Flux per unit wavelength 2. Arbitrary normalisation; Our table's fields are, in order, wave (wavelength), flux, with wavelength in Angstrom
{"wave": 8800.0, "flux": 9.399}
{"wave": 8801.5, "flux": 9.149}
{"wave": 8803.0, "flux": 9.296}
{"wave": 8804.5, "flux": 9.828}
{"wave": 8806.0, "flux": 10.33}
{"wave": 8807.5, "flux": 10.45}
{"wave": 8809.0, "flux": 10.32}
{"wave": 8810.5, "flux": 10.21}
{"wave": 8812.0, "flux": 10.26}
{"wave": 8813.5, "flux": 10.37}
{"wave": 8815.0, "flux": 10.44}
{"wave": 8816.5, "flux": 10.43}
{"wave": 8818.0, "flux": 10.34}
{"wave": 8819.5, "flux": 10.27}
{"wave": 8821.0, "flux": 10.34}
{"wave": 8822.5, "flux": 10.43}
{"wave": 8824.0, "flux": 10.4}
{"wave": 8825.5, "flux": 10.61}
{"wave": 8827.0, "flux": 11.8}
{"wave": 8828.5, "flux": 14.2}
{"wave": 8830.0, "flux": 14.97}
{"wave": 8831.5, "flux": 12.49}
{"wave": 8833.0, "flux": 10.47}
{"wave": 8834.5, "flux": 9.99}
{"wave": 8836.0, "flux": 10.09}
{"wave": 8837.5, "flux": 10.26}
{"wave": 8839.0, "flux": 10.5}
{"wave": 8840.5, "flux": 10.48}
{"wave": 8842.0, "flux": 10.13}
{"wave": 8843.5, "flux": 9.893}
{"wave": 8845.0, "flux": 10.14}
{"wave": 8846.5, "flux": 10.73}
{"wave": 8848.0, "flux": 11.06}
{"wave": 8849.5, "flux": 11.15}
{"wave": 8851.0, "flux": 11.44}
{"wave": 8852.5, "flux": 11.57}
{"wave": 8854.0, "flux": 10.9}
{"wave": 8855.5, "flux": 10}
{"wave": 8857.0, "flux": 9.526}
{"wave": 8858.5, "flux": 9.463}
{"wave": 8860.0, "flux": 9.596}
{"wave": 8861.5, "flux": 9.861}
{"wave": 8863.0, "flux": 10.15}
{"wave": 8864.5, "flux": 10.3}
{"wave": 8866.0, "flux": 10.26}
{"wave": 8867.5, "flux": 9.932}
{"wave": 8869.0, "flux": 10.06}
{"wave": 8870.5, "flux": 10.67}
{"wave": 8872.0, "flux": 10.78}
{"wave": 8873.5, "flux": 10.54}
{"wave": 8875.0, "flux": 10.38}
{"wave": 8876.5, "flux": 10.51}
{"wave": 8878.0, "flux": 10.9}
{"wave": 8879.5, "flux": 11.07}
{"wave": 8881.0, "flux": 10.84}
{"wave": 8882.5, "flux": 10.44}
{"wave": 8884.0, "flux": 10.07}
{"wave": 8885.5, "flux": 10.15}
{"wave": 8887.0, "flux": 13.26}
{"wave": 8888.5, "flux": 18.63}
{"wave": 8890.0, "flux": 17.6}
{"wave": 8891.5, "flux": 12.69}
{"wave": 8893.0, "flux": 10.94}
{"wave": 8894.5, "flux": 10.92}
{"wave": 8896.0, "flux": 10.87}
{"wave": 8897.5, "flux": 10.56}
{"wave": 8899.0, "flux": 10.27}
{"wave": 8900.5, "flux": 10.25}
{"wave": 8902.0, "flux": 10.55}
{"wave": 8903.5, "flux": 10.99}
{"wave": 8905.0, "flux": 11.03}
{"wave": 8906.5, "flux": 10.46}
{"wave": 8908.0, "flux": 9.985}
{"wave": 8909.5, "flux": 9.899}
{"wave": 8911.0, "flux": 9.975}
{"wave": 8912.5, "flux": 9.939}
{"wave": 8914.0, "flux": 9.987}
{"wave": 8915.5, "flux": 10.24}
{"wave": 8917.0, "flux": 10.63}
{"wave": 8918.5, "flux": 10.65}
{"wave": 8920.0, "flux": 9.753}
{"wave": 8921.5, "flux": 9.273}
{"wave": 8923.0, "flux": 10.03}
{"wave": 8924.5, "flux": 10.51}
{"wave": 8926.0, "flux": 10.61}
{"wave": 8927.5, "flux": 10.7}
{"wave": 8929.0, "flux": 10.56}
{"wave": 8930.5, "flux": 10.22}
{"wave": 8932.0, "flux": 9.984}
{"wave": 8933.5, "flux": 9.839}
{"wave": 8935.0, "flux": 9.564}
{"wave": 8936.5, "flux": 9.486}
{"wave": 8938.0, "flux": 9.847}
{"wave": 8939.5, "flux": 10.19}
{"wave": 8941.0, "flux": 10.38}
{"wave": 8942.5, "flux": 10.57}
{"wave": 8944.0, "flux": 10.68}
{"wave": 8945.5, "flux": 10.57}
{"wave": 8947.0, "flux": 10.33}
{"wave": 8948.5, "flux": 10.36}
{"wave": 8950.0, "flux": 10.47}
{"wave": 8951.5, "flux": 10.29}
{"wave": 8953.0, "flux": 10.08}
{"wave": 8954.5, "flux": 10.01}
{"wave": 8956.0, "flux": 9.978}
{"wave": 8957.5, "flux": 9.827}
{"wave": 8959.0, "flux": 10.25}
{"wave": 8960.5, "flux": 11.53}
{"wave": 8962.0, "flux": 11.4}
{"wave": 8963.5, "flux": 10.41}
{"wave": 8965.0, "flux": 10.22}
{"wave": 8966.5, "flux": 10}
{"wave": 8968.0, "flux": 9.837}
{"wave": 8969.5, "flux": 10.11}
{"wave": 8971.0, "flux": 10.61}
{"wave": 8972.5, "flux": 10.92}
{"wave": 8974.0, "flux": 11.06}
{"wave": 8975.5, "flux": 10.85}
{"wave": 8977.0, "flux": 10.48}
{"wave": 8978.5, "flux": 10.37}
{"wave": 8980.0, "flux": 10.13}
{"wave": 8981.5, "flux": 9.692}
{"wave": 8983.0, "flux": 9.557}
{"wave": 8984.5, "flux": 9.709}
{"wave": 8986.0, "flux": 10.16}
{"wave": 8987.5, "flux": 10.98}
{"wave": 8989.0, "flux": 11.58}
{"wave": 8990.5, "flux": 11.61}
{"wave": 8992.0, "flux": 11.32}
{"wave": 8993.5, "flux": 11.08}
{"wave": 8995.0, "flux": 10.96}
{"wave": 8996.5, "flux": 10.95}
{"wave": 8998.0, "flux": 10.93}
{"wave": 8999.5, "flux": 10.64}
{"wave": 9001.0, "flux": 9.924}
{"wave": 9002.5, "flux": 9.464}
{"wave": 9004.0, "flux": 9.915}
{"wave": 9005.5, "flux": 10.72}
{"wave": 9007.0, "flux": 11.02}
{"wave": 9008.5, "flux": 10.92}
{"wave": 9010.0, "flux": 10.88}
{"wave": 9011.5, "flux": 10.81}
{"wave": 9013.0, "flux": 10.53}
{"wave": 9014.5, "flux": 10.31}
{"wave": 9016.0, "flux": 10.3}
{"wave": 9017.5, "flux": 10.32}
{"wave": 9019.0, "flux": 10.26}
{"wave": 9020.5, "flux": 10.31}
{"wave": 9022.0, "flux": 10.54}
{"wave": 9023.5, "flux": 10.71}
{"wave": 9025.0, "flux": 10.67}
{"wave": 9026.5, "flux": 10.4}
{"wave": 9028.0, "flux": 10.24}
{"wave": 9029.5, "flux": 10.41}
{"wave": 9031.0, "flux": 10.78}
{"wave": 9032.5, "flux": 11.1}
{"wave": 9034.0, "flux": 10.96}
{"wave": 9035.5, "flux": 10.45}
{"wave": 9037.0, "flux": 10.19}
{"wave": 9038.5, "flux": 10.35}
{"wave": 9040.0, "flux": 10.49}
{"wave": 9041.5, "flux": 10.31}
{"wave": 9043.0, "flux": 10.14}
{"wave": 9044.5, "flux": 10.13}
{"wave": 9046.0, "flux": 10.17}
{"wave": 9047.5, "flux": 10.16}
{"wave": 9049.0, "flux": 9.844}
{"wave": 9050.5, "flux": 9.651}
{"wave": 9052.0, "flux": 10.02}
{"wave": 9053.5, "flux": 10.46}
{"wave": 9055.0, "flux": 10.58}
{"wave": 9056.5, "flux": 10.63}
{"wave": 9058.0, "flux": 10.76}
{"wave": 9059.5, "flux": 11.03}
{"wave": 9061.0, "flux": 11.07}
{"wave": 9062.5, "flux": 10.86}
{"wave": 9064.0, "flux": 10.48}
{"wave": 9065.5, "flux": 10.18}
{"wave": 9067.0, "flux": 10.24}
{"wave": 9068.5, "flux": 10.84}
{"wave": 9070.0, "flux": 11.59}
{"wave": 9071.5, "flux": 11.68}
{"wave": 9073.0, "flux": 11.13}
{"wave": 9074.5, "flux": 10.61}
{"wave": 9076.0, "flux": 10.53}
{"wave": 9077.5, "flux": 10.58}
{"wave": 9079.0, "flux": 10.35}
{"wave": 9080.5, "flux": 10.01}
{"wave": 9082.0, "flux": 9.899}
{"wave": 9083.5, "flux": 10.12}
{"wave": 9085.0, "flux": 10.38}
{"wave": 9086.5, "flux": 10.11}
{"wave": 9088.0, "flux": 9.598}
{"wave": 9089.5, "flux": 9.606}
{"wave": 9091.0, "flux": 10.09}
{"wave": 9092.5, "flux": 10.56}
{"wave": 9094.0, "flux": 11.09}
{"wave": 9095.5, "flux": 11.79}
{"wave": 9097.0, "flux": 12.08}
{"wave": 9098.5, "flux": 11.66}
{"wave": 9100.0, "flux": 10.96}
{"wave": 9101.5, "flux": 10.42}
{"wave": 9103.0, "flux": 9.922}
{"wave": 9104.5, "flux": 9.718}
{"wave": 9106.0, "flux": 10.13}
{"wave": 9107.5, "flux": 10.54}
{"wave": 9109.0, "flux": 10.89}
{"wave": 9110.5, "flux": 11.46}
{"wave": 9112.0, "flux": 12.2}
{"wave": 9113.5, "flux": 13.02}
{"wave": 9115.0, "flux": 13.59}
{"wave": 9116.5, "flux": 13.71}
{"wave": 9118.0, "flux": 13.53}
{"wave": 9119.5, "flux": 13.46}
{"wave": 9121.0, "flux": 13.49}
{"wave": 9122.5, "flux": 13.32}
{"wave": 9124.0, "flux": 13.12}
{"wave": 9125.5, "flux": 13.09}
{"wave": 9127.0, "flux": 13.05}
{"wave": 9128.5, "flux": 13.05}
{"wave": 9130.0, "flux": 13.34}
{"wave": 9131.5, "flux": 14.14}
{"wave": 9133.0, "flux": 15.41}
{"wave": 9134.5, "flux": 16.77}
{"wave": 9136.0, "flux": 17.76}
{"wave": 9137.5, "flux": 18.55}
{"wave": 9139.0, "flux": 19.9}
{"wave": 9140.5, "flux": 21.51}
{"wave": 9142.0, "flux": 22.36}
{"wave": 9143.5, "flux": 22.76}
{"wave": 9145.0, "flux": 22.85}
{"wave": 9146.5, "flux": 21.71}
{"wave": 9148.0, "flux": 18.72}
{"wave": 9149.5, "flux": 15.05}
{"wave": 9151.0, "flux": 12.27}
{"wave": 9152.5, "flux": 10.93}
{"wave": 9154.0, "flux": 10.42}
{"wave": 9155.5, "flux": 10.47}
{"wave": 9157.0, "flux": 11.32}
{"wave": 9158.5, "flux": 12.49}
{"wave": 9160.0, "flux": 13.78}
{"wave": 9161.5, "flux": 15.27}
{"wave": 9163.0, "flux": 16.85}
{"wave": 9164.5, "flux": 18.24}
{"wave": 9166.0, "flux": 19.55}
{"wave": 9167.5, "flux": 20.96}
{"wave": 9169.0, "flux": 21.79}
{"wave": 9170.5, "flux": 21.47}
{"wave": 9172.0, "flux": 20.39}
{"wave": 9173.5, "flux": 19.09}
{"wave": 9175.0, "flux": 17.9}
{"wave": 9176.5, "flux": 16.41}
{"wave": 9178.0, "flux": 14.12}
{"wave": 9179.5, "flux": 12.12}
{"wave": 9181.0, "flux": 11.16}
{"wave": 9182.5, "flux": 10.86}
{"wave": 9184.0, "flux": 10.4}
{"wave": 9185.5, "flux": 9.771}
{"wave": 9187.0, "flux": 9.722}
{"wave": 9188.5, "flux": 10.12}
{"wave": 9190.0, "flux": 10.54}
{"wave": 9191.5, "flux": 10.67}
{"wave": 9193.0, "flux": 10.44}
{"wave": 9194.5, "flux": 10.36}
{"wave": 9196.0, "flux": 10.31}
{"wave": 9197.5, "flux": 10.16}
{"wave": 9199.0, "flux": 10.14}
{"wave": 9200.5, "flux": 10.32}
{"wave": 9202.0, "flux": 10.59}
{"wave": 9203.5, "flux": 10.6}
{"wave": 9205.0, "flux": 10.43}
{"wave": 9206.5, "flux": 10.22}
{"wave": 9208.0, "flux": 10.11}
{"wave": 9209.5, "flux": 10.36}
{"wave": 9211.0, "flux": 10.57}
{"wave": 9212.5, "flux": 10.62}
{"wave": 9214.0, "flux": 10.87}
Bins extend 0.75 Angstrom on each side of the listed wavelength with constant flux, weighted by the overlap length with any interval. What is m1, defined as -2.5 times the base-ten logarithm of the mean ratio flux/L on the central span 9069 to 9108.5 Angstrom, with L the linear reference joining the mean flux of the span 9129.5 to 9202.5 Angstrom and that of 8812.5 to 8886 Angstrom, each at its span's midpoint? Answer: 0.30 mag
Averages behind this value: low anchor 10.6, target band 10.6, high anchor 15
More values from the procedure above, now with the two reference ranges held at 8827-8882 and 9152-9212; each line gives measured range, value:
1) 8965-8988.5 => 0.126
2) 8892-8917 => 0.062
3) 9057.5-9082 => 0.144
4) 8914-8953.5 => 0.107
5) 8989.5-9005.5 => 0.100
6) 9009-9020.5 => 0.133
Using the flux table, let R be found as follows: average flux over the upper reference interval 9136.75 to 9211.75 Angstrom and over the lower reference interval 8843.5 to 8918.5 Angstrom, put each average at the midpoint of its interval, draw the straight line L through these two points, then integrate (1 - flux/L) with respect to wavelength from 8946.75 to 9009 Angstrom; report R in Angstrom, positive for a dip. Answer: 7.8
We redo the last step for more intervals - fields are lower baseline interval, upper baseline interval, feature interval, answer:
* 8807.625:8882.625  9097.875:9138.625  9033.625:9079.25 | 7.2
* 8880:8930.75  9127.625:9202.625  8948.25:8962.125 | 1.6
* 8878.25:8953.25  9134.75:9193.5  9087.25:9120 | 7.1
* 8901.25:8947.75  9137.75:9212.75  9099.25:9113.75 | 2.5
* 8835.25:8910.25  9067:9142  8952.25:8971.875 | 1.9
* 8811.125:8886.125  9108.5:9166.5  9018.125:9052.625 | 8.2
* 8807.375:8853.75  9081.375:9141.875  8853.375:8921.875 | 2.8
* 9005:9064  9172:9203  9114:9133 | -3.6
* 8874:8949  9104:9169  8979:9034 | 8.9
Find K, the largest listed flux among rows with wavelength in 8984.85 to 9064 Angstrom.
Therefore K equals 11.61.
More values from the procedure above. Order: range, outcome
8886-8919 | 18.63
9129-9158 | 22.85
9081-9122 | 13.71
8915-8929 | 10.7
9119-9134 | 15.41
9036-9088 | 11.68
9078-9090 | 10.38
